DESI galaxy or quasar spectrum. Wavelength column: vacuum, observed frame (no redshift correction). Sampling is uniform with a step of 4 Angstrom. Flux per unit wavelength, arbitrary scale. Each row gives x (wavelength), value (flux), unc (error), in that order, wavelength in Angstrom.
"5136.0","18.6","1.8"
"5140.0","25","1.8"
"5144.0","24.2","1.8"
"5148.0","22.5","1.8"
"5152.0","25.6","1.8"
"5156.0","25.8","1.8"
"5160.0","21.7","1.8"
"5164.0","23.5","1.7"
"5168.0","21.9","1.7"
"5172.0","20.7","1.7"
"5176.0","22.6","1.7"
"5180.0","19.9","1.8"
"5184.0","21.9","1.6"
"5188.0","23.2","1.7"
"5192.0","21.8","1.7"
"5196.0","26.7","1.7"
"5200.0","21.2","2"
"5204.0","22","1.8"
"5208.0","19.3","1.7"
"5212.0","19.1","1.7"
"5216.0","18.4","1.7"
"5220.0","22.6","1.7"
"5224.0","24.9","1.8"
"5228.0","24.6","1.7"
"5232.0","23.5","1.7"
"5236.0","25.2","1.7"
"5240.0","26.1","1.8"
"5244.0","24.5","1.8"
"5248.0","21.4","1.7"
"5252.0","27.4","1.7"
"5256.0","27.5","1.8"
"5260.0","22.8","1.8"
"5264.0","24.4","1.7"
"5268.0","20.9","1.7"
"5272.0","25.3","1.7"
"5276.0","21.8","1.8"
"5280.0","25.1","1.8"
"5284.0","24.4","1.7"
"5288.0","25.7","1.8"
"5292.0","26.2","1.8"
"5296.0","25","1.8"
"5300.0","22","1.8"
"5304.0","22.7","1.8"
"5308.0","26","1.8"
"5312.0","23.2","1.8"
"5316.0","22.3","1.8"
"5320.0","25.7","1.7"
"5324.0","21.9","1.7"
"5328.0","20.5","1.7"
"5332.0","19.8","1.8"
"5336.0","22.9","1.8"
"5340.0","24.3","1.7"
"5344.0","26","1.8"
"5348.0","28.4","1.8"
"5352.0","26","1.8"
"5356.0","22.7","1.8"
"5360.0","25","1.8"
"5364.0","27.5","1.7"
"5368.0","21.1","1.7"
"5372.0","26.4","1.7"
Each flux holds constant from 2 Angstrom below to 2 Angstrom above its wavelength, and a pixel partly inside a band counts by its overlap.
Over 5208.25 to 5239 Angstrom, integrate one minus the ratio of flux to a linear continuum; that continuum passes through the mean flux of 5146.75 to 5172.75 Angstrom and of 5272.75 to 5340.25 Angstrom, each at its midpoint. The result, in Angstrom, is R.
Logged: 1.1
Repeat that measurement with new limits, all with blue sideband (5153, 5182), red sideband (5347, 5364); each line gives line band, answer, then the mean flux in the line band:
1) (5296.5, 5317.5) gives 1.17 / 23.4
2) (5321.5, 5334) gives 2.08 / 20.9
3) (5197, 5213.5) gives 1.59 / 20.8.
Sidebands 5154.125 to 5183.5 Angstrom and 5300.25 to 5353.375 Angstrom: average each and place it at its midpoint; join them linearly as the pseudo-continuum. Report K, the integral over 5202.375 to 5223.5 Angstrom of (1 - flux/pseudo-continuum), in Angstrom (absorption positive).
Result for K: 2.0 Angstrom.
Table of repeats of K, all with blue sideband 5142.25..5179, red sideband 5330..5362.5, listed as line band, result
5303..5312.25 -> 0.0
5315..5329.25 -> 0.9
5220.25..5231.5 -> -0.3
